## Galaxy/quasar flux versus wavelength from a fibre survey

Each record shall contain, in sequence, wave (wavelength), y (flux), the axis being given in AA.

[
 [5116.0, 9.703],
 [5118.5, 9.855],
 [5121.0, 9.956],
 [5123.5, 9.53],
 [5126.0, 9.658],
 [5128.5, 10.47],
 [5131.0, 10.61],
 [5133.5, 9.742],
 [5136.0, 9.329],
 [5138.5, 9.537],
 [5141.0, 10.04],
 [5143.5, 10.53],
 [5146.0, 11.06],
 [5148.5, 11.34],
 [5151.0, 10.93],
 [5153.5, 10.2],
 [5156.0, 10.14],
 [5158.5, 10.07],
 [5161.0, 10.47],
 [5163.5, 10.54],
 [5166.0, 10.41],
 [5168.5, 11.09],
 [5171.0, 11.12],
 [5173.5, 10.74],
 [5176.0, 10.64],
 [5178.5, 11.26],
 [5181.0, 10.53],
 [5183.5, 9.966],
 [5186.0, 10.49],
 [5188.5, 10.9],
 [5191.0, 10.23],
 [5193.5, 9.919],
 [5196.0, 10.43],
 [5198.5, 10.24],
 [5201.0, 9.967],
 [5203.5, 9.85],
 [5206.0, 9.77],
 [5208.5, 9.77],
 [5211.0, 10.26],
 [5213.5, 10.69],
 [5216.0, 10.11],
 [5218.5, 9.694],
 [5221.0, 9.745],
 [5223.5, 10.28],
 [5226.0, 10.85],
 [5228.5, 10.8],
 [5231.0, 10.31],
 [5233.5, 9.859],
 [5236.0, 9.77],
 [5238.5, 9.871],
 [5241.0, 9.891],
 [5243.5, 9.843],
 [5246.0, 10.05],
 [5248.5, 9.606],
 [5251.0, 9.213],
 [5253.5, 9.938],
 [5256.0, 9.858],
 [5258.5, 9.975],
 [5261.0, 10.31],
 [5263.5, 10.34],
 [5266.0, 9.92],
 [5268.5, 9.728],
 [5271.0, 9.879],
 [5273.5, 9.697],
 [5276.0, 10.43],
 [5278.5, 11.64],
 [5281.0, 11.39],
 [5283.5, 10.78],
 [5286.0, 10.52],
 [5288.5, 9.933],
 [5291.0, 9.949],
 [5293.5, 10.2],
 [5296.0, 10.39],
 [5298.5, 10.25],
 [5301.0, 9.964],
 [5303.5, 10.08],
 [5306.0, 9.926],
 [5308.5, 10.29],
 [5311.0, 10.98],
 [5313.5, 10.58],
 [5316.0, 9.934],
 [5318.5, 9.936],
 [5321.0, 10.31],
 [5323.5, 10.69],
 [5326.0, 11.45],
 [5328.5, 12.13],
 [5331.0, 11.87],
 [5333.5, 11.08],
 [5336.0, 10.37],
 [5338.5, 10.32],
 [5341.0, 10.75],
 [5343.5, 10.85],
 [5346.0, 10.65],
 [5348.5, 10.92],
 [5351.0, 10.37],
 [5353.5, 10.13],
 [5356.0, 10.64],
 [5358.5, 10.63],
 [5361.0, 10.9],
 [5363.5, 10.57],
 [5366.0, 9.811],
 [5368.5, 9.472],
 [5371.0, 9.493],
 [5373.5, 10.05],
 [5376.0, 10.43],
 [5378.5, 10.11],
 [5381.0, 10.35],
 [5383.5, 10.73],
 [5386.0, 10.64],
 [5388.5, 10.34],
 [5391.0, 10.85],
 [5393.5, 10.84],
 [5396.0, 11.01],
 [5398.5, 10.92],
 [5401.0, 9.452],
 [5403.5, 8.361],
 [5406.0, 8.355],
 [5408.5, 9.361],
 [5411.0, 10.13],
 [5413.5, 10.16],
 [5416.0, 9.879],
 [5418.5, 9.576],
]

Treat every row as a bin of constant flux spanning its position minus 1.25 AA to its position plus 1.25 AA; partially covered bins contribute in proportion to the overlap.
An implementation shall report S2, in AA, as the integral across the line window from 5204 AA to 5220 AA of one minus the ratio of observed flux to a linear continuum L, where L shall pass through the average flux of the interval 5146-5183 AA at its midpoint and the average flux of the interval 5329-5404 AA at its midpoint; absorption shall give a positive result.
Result 0.9 AA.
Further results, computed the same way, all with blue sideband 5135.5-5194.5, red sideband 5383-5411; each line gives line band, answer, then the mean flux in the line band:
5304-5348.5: -2.24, 10.7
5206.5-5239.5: 0.76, 10.1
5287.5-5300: 0.13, 10.1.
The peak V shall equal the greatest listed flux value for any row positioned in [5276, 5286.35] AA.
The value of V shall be 11.64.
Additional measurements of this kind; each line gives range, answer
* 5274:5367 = 12.13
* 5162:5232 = 11.26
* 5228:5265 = 10.8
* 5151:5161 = 10.93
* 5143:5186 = 11.34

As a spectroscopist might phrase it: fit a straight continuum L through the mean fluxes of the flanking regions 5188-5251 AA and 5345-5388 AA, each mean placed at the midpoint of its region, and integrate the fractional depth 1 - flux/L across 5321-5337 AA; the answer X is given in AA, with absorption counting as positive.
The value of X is -1.4 AA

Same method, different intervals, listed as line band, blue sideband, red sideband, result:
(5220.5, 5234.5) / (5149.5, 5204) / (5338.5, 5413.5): 0.1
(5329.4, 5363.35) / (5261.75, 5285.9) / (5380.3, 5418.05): -1.7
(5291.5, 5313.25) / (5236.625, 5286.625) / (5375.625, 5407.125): -0.2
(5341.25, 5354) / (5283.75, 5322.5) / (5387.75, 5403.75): -0.4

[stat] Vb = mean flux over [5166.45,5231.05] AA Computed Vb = 10.4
